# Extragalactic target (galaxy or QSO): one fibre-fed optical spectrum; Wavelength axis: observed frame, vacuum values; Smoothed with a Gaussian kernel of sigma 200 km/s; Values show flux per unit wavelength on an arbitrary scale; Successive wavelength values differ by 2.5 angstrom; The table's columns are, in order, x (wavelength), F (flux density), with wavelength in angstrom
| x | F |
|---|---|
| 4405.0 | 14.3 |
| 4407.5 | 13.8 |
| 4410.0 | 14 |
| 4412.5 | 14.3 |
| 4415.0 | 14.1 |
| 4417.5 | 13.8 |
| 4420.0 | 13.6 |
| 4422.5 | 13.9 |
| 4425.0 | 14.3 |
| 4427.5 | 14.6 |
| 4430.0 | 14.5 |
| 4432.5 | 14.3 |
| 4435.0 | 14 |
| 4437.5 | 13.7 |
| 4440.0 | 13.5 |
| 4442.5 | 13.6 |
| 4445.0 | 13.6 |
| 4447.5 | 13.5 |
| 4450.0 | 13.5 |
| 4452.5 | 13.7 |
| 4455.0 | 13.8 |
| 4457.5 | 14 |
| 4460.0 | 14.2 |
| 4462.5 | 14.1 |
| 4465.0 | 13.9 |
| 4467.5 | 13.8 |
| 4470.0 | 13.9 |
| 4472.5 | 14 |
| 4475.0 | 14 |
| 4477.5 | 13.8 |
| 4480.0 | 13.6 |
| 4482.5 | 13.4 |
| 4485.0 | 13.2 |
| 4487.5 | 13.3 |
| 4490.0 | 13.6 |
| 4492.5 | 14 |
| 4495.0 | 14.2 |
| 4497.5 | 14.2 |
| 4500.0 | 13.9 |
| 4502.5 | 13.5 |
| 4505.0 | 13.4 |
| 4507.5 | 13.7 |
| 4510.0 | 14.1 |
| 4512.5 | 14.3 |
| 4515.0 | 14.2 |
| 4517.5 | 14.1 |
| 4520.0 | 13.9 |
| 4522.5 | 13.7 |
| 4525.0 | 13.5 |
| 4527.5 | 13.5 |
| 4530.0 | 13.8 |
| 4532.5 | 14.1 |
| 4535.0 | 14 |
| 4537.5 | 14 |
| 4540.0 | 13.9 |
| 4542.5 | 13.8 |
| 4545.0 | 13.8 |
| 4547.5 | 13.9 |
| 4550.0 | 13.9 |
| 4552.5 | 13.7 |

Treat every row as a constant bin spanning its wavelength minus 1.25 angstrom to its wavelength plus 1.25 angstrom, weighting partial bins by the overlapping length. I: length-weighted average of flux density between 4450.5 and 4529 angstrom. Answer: 13.8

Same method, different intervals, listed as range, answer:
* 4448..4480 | 13.9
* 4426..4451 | 13.9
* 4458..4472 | 14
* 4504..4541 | 13.9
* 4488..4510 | 13.8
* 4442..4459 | 13.7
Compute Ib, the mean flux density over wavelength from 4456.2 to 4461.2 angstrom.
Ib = 14.1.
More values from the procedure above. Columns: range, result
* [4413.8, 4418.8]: 13.9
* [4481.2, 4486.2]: 13.3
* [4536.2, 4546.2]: 13.9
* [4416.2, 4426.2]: 13.9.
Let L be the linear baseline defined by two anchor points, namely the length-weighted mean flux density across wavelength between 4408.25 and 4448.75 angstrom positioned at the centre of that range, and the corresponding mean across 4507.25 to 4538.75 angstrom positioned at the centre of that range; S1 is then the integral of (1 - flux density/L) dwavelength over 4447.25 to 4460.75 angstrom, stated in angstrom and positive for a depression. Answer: 0.15 angstrom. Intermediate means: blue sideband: 14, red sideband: 13.9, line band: 13.8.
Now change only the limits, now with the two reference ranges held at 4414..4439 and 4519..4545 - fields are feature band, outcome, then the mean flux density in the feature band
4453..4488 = 0.43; 13.8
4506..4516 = -0.13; 14.1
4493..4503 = -0.06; 14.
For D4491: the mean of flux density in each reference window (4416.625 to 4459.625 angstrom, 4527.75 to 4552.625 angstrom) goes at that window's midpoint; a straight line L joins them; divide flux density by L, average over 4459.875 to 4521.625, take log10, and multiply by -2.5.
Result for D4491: 0.003 mag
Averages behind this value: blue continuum 13.9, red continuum 13.9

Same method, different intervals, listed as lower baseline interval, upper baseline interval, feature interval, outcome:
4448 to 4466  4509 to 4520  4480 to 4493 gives 0.04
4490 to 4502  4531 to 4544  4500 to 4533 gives 0.01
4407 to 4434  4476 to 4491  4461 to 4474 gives -0.02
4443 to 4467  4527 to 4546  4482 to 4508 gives 0.01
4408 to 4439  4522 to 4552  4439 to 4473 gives 0.02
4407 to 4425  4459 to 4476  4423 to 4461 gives 0.00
